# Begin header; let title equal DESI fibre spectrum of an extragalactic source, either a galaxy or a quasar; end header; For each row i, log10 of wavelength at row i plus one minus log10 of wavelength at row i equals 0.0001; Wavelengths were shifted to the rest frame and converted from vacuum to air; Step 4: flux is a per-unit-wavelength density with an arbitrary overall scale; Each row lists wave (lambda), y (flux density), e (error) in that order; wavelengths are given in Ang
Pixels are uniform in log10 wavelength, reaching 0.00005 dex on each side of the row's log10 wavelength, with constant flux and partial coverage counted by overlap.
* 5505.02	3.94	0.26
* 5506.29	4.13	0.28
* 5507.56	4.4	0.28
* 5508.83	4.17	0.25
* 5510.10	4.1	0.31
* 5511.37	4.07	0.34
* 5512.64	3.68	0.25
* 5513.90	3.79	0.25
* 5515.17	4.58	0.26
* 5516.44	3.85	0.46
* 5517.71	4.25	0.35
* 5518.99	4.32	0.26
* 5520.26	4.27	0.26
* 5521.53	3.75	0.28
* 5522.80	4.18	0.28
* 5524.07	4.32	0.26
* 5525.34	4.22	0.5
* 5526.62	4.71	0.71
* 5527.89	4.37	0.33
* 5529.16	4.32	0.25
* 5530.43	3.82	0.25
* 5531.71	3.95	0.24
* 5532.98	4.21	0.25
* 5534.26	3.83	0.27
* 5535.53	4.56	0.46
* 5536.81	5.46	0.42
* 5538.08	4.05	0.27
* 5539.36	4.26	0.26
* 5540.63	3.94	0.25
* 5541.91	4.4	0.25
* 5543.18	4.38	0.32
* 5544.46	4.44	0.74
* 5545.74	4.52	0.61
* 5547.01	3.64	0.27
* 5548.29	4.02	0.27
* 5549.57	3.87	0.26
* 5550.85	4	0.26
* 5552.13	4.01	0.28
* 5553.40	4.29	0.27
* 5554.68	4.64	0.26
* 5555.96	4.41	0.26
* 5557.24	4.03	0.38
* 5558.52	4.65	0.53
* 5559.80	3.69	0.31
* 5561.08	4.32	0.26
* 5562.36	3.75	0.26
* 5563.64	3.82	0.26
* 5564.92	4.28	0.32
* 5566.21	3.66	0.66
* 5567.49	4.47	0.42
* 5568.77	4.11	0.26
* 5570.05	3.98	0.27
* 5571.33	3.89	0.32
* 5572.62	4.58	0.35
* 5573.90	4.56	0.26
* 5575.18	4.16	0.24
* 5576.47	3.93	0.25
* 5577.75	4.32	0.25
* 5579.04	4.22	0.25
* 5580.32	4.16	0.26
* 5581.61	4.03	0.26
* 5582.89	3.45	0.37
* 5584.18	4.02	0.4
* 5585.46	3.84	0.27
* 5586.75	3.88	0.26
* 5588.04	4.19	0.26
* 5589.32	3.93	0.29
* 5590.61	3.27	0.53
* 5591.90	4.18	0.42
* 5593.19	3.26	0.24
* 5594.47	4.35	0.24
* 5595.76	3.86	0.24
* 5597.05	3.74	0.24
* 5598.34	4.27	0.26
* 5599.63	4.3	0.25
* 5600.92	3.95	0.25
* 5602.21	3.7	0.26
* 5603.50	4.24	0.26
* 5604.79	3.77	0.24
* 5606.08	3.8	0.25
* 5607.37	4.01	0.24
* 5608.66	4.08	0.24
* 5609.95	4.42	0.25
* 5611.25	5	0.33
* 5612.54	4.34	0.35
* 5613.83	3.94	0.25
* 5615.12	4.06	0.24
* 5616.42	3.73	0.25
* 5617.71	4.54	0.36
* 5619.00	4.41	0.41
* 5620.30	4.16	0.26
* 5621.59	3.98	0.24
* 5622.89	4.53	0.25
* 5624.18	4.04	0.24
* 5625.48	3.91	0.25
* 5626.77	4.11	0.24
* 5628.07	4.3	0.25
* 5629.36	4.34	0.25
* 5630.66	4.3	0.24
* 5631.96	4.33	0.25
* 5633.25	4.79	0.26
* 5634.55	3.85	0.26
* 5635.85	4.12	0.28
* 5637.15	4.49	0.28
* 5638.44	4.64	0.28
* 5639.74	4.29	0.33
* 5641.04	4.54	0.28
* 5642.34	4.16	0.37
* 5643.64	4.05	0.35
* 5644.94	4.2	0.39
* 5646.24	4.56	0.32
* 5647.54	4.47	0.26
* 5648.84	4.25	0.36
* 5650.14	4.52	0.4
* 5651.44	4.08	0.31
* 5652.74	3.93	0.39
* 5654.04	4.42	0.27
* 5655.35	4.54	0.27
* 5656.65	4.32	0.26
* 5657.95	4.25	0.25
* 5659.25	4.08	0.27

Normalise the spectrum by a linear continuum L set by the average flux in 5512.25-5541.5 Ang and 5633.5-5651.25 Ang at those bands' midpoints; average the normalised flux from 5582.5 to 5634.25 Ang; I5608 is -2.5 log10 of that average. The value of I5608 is 0.05 mag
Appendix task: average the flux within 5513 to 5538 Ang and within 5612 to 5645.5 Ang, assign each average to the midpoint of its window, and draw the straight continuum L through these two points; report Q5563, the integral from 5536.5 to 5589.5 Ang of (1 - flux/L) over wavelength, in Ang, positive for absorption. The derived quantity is 1.2 Ang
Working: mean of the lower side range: 4.24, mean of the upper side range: 4.24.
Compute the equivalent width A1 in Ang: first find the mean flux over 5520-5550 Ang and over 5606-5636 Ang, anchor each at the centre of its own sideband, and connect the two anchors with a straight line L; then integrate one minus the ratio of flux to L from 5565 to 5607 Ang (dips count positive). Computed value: 2.2 Ang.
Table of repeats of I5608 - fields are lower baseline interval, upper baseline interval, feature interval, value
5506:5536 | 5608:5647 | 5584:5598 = 0.10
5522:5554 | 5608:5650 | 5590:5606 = 0.10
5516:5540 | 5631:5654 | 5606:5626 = 0.03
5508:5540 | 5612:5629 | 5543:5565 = 0.01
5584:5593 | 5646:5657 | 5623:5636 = -0.01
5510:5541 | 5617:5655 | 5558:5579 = 0.03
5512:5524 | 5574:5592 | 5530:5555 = -0.04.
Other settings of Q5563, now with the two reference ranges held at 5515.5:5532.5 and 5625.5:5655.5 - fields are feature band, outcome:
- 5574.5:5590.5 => 1.0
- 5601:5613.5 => 0.4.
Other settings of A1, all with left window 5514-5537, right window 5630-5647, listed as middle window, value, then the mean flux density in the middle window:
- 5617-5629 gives 0.3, 4.22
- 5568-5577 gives 0.2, 4.18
